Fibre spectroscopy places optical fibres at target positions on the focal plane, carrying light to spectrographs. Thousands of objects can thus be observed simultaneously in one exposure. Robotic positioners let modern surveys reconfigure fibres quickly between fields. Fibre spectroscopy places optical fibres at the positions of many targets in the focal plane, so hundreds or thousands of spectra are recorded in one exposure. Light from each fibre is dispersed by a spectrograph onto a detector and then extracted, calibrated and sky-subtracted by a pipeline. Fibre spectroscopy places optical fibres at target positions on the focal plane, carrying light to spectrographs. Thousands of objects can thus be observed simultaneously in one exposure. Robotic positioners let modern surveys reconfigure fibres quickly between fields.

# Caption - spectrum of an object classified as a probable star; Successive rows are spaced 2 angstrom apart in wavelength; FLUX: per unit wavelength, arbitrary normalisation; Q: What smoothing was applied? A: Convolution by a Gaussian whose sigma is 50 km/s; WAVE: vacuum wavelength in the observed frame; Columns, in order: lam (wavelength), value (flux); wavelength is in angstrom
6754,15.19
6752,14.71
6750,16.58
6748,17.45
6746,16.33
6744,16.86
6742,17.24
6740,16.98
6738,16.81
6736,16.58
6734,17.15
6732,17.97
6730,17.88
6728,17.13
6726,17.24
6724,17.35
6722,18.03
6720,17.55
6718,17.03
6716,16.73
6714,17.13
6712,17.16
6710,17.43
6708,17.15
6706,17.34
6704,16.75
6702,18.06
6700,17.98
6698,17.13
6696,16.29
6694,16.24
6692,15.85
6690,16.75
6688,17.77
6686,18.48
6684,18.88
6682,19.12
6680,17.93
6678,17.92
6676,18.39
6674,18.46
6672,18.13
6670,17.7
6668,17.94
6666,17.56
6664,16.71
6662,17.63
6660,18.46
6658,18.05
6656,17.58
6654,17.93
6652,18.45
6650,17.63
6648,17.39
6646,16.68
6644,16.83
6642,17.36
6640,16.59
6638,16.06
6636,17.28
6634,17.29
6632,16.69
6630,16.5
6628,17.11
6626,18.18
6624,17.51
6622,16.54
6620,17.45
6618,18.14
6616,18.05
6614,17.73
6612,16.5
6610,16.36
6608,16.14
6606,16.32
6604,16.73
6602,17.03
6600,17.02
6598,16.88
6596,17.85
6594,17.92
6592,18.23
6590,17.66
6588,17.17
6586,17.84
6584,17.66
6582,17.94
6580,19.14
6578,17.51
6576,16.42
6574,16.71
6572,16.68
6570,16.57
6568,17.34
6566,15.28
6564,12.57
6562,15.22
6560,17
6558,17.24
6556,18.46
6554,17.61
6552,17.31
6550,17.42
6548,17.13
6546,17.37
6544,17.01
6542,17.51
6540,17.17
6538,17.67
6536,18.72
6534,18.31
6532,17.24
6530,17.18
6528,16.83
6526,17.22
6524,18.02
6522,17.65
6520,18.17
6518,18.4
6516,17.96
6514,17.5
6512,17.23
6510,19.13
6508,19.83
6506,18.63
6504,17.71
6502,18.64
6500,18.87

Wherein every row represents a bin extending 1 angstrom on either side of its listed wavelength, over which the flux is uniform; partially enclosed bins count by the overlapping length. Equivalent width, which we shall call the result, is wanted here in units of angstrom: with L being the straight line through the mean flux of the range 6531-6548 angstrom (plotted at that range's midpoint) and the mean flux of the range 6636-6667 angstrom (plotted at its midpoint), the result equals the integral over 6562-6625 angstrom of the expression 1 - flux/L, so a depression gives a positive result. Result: 1.7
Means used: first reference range 17.6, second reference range 17.4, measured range 17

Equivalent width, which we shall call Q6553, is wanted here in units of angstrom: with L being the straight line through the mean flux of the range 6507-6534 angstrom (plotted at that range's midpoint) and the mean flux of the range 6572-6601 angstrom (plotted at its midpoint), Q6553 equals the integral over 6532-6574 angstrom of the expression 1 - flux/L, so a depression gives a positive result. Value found 1.8 angstrom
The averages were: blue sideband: 17.9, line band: 17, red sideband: 17.5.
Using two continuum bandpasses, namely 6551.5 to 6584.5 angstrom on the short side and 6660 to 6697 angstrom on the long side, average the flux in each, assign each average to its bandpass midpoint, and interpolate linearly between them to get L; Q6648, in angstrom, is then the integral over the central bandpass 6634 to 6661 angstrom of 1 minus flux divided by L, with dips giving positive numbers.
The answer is 0.06 angstrom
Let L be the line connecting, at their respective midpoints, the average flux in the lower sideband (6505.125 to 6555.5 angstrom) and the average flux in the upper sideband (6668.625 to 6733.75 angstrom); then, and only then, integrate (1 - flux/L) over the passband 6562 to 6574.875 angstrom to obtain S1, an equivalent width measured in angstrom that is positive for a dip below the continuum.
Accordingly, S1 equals 1.4 angstrom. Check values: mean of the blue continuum 17.8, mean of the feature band 15.8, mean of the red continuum 17.5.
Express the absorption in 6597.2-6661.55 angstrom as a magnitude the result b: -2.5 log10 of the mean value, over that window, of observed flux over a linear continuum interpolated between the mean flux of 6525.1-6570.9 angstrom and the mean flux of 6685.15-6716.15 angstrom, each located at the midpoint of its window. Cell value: -0.008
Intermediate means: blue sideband 17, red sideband 17.1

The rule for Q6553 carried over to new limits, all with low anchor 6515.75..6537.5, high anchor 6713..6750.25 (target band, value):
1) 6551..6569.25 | 1.27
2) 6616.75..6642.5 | 0.50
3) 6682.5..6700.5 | 0.00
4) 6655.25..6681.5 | -0.83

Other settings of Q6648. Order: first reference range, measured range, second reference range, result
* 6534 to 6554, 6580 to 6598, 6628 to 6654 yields -0.5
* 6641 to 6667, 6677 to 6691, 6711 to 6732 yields -0.5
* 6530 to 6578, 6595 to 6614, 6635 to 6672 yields 0.4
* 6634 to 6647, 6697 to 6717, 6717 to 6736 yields 0.0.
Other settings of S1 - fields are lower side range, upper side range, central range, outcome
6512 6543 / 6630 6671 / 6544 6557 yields 0.1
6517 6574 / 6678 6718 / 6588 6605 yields -0.2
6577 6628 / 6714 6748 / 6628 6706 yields -0.8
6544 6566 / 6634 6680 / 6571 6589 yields -0.6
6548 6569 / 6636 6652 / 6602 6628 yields -0.4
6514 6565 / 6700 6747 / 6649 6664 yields -0.5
